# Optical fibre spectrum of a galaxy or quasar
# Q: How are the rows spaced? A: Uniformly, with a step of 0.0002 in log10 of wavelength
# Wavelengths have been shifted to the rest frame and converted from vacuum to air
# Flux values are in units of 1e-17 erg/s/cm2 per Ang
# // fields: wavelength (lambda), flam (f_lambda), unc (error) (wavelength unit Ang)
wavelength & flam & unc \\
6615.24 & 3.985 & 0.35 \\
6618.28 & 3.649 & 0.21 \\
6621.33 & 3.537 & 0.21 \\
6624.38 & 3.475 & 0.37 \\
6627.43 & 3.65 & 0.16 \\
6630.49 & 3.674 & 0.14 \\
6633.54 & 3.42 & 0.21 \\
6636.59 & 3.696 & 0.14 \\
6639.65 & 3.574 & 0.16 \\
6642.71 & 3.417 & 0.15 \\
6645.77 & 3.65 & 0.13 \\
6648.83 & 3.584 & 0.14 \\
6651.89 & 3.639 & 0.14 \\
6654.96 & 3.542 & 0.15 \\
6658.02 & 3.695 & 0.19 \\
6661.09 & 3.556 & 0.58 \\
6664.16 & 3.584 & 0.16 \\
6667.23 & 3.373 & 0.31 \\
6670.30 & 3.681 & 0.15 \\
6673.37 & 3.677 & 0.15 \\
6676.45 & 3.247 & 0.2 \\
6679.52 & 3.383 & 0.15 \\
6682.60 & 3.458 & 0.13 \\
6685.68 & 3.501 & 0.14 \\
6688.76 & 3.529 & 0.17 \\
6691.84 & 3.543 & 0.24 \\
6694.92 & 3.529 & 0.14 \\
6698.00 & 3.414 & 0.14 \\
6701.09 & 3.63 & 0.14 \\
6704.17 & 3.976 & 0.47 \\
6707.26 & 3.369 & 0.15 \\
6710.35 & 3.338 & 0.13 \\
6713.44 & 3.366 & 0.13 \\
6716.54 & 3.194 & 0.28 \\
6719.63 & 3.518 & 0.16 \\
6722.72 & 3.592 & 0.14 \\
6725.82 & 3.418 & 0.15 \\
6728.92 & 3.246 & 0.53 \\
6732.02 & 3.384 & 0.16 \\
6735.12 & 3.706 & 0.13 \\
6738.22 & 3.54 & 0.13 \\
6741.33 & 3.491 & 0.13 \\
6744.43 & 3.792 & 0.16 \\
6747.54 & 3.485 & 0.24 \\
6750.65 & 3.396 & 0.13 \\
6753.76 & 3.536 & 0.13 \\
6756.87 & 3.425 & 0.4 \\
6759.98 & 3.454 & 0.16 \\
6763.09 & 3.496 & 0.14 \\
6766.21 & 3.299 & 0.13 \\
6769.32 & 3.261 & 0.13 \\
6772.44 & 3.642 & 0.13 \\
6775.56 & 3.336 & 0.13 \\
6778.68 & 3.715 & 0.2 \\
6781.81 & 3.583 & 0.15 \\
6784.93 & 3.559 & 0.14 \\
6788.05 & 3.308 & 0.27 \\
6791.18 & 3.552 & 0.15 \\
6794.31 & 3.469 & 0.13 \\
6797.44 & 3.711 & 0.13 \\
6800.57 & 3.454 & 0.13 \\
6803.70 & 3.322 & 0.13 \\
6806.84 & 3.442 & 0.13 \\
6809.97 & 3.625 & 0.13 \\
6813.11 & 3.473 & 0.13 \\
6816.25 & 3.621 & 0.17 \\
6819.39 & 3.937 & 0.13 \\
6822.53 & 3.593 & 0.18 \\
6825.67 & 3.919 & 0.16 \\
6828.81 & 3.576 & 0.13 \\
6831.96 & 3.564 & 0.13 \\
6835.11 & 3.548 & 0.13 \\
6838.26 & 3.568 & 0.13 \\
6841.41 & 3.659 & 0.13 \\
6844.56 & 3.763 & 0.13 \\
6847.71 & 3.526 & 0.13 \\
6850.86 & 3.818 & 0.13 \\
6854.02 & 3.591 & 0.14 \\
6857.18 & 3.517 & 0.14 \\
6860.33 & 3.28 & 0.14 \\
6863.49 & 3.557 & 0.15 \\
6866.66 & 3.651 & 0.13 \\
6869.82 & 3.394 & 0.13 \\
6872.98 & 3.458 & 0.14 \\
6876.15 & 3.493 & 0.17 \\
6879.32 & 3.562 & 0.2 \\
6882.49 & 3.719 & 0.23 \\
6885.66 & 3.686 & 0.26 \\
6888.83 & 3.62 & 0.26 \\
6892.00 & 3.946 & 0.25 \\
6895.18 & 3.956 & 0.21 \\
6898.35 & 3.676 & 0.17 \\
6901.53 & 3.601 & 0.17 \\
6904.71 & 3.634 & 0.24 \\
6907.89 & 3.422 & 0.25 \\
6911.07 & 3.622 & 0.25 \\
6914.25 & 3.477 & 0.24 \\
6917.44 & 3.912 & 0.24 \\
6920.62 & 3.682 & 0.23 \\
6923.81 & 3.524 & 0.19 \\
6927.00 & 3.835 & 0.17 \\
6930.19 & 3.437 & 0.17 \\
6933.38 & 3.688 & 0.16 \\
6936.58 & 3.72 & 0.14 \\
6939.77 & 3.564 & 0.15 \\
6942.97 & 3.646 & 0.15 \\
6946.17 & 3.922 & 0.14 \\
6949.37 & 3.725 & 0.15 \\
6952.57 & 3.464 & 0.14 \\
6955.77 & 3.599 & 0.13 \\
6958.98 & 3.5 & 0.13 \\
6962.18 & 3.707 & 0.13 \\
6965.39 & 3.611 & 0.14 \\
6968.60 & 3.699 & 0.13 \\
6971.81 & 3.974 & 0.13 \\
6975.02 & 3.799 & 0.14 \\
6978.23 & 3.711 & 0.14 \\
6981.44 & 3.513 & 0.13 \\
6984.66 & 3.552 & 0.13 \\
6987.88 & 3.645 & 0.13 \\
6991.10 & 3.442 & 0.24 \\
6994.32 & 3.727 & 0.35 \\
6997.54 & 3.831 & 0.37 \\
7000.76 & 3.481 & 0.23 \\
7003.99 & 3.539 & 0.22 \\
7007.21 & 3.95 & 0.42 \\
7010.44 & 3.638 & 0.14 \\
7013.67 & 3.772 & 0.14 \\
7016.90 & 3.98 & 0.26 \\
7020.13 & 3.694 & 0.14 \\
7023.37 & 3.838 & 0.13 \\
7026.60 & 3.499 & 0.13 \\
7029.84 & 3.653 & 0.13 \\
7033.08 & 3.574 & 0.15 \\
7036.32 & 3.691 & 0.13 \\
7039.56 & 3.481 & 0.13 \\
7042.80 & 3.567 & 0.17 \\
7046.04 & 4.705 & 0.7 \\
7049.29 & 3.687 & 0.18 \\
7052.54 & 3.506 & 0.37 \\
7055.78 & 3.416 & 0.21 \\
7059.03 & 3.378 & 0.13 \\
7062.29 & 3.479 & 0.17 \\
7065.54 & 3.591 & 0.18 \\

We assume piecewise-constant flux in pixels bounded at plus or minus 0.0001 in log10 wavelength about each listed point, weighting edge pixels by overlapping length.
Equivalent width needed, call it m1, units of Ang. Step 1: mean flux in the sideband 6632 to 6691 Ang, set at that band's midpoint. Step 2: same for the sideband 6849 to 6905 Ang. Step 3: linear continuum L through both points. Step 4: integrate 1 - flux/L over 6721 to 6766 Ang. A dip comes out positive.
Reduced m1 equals 1.0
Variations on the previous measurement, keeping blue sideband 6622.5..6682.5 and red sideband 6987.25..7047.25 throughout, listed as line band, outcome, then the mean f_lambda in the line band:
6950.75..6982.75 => 0.29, 3.66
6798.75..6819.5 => 0.54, 3.53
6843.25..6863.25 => 0.35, 3.58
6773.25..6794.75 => 0.60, 3.51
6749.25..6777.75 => 1.33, 3.43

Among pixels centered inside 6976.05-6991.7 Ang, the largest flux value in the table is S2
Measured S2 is 3.711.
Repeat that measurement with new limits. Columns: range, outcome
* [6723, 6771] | 3.792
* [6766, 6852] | 3.937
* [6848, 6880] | 3.818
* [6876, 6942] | 3.956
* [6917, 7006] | 3.974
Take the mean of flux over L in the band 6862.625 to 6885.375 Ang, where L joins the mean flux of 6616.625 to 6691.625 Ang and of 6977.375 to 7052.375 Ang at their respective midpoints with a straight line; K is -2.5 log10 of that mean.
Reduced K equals 0.03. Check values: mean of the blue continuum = 3.55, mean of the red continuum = 3.7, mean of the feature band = 3.55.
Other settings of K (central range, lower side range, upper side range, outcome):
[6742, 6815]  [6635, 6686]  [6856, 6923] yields 0.027 mag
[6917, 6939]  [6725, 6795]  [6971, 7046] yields -0.013 mag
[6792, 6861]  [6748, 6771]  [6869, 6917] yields -0.022 mag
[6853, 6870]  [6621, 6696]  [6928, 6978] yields 0.039 mag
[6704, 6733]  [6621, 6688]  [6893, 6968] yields 0.048 mag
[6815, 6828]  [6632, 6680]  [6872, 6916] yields -0.045 mag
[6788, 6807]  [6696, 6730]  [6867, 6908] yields 0.021 mag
